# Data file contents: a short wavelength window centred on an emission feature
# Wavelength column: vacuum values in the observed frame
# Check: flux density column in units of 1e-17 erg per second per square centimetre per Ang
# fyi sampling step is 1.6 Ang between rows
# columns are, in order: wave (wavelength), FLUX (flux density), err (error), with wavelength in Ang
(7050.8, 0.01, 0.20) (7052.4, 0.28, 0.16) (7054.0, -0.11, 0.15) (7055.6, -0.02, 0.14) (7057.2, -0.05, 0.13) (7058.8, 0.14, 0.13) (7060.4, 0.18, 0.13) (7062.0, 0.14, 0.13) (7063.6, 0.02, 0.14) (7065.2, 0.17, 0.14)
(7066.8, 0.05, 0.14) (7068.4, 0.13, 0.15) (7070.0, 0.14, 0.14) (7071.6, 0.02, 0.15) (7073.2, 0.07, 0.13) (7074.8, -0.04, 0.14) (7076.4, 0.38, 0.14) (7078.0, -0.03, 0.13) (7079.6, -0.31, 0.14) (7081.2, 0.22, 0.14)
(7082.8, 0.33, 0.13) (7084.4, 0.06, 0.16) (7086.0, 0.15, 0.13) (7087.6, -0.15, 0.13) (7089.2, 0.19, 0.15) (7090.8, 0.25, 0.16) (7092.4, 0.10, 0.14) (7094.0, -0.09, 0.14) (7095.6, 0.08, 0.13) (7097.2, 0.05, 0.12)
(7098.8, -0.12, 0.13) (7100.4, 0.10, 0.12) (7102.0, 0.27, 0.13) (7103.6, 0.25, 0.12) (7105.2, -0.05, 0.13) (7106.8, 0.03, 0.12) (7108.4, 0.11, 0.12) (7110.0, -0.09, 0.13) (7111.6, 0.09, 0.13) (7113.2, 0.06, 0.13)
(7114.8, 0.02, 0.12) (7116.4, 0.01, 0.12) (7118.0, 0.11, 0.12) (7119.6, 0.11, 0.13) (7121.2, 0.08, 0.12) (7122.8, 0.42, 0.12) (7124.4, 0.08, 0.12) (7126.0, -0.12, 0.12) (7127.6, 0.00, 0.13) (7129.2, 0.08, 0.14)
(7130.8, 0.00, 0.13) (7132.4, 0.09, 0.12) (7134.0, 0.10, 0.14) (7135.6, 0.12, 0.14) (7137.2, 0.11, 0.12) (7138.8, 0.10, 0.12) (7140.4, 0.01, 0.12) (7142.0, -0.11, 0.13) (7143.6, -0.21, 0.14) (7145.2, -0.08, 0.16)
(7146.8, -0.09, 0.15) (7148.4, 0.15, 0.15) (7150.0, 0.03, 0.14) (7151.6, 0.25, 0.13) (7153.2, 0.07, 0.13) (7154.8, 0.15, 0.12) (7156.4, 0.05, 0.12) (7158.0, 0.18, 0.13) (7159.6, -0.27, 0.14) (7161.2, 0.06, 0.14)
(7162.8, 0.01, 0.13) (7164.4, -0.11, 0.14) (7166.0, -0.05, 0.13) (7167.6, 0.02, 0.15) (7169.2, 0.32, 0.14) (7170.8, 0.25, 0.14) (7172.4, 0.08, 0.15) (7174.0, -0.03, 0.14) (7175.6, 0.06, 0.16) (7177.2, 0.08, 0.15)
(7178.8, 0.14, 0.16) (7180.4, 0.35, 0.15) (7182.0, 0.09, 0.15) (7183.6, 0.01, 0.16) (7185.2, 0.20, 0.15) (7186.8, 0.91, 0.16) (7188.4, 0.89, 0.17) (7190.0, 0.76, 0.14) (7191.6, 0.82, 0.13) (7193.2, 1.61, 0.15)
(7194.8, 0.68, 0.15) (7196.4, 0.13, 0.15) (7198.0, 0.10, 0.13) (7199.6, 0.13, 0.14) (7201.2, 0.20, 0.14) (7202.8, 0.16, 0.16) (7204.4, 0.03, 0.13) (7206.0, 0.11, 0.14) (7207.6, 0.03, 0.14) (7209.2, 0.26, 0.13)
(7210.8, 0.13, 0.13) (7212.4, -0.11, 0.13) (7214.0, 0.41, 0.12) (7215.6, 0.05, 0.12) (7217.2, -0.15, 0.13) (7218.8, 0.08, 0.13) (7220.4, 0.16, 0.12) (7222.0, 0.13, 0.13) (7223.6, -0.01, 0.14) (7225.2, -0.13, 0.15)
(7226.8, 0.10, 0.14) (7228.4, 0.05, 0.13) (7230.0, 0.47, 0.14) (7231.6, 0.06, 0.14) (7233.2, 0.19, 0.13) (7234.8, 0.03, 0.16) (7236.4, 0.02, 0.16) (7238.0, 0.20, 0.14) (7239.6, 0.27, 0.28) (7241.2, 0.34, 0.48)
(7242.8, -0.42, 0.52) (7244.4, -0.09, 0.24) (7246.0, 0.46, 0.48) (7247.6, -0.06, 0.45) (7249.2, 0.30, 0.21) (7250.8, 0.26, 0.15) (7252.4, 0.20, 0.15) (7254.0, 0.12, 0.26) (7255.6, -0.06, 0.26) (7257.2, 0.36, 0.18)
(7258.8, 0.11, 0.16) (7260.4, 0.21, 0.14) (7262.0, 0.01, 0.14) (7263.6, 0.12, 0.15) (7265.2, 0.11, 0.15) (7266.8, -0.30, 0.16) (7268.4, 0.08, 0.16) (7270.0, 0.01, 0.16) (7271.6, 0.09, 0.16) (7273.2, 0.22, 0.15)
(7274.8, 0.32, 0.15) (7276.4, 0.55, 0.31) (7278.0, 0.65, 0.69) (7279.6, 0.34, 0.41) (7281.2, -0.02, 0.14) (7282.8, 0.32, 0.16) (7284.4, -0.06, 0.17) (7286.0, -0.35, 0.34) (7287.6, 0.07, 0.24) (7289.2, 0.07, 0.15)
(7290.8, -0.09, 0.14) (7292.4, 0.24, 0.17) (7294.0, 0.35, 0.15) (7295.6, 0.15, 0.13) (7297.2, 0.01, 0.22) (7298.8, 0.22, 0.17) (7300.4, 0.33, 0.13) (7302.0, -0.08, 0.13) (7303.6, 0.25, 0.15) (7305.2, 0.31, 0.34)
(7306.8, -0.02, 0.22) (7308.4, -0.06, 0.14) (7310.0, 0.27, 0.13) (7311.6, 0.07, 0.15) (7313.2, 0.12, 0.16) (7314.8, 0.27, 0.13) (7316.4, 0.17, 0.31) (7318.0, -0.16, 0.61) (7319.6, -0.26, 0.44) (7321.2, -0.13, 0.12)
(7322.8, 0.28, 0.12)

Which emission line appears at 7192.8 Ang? [O II] 3727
